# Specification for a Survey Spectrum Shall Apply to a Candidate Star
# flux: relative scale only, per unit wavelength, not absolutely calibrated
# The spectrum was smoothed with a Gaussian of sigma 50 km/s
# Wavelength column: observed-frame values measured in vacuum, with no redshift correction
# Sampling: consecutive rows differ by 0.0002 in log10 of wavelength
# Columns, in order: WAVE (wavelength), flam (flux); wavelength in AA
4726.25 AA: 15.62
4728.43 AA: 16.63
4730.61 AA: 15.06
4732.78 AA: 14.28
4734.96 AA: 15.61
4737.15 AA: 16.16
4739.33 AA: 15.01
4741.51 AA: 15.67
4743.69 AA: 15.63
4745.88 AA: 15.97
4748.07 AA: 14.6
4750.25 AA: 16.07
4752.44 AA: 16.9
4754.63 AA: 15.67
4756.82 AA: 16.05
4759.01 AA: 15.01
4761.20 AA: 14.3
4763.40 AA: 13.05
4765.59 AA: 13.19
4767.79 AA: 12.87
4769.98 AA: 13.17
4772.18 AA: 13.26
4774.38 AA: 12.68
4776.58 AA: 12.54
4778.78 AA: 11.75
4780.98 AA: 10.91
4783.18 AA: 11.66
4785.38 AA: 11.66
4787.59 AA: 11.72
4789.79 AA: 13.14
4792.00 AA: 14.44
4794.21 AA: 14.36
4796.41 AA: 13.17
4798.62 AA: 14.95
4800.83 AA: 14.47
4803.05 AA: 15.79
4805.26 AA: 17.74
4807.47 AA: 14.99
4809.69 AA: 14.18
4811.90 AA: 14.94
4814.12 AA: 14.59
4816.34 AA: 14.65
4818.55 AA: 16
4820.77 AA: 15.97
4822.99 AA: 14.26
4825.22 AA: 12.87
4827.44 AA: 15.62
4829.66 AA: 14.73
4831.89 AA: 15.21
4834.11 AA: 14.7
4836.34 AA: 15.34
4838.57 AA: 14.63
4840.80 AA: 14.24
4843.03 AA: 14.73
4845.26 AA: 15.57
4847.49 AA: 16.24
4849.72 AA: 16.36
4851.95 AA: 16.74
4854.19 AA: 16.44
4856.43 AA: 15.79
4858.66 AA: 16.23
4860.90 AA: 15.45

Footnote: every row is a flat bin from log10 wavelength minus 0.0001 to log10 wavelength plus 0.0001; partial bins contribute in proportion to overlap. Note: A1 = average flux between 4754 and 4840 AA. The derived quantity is 14.1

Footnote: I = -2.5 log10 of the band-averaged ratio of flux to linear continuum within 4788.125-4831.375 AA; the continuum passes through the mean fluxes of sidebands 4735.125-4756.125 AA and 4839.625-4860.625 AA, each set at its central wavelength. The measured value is 0.07 mag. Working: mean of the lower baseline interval 15.7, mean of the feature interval 14.7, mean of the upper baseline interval 15.8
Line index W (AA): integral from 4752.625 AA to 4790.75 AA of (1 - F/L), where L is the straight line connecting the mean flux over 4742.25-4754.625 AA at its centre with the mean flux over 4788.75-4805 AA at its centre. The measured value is 5.1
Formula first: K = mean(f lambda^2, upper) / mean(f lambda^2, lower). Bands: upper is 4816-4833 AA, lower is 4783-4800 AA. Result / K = 1.1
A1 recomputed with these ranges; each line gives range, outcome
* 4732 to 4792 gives 14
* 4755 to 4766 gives 14.5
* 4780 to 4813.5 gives 13.9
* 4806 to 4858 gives 15.2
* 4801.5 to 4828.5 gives 15.1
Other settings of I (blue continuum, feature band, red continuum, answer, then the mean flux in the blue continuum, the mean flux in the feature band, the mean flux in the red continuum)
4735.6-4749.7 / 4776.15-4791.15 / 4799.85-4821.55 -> 0.28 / 15.5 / 11.9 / 15.3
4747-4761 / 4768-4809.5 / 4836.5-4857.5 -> 0.16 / 15.6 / 13.5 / 15.6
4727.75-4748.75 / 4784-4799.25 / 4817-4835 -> 0.14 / 15.5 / 13.3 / 14.9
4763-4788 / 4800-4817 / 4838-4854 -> -0.10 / 12.4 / 15.2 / 15.6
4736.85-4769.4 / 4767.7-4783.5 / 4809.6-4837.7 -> 0.21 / 15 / 12.4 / 14.9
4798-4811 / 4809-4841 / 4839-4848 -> 0.03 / 15.4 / 14.8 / 15.1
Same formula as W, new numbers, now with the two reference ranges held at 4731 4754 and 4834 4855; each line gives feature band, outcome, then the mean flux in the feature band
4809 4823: 0.47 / 15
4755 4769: 1.27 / 14.2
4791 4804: 0.86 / 14.5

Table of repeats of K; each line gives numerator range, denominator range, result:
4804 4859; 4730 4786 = 1.11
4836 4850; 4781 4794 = 1.25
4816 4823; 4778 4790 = 1.34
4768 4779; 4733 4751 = 0.83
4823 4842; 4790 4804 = 1.03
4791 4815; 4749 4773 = 1.04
